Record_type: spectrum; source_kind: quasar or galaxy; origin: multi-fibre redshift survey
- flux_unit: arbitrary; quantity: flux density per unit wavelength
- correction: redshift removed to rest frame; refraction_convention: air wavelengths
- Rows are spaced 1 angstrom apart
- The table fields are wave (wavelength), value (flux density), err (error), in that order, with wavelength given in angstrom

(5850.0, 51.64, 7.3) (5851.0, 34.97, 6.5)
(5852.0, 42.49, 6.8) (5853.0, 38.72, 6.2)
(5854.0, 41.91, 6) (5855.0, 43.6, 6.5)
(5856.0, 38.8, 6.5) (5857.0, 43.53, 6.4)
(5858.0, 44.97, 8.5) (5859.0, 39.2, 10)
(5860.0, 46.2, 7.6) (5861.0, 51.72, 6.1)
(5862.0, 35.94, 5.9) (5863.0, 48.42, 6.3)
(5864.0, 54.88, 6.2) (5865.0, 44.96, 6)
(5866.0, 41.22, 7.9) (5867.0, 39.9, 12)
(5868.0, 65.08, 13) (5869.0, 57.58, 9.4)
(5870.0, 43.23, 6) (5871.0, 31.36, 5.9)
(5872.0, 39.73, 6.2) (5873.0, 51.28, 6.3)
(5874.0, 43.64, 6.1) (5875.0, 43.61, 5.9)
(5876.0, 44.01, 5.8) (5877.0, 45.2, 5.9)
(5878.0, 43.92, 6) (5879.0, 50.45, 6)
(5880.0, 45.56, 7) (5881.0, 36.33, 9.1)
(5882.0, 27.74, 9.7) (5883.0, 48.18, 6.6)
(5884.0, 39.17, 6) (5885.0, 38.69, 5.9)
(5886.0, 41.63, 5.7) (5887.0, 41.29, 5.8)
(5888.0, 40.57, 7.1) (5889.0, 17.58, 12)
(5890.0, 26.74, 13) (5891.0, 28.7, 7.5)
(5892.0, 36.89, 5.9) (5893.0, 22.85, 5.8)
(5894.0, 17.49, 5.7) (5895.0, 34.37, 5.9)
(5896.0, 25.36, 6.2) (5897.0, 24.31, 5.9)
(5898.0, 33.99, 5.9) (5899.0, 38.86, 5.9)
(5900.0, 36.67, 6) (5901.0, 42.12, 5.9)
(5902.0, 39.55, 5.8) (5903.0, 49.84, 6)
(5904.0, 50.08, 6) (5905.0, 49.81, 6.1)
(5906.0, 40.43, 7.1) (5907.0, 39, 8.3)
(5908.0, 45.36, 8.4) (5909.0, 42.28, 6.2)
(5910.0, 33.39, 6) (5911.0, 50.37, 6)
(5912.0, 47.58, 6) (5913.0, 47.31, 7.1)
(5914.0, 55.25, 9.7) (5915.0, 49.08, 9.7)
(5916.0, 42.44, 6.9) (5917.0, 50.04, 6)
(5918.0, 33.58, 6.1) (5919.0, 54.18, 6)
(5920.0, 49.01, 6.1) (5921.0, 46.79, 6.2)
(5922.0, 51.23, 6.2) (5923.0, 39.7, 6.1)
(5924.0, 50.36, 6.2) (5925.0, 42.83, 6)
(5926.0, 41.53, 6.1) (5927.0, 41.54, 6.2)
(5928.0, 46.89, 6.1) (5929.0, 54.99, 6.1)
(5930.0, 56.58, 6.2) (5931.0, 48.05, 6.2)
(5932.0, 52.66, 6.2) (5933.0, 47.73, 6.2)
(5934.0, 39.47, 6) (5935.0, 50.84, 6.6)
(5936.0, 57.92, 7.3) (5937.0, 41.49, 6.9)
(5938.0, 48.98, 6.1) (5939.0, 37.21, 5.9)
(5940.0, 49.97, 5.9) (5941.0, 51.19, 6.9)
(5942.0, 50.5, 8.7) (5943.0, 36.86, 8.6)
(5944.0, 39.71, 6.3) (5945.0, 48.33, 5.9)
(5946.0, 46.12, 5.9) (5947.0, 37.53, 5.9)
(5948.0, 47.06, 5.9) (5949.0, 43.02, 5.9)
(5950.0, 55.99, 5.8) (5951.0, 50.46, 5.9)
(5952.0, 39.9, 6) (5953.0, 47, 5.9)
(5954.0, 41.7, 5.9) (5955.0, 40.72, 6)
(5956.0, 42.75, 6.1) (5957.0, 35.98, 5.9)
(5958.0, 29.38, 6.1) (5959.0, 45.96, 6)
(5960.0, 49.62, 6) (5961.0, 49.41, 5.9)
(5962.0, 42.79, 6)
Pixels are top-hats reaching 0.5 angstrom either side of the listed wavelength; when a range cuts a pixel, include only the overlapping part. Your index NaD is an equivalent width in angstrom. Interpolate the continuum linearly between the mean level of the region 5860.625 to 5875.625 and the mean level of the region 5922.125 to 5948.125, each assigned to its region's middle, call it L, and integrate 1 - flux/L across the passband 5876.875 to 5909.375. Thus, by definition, 6.1 angstrom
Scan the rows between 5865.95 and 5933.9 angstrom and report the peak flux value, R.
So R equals 65.08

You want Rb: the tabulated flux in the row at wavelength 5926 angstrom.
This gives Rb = 41.53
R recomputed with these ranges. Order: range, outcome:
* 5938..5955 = 55.99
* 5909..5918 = 55.25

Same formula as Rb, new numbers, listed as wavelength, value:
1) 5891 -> 28.7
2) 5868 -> 65.08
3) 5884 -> 39.17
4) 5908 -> 45.36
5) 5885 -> 38.69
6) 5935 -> 50.84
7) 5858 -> 44.97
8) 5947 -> 37.53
